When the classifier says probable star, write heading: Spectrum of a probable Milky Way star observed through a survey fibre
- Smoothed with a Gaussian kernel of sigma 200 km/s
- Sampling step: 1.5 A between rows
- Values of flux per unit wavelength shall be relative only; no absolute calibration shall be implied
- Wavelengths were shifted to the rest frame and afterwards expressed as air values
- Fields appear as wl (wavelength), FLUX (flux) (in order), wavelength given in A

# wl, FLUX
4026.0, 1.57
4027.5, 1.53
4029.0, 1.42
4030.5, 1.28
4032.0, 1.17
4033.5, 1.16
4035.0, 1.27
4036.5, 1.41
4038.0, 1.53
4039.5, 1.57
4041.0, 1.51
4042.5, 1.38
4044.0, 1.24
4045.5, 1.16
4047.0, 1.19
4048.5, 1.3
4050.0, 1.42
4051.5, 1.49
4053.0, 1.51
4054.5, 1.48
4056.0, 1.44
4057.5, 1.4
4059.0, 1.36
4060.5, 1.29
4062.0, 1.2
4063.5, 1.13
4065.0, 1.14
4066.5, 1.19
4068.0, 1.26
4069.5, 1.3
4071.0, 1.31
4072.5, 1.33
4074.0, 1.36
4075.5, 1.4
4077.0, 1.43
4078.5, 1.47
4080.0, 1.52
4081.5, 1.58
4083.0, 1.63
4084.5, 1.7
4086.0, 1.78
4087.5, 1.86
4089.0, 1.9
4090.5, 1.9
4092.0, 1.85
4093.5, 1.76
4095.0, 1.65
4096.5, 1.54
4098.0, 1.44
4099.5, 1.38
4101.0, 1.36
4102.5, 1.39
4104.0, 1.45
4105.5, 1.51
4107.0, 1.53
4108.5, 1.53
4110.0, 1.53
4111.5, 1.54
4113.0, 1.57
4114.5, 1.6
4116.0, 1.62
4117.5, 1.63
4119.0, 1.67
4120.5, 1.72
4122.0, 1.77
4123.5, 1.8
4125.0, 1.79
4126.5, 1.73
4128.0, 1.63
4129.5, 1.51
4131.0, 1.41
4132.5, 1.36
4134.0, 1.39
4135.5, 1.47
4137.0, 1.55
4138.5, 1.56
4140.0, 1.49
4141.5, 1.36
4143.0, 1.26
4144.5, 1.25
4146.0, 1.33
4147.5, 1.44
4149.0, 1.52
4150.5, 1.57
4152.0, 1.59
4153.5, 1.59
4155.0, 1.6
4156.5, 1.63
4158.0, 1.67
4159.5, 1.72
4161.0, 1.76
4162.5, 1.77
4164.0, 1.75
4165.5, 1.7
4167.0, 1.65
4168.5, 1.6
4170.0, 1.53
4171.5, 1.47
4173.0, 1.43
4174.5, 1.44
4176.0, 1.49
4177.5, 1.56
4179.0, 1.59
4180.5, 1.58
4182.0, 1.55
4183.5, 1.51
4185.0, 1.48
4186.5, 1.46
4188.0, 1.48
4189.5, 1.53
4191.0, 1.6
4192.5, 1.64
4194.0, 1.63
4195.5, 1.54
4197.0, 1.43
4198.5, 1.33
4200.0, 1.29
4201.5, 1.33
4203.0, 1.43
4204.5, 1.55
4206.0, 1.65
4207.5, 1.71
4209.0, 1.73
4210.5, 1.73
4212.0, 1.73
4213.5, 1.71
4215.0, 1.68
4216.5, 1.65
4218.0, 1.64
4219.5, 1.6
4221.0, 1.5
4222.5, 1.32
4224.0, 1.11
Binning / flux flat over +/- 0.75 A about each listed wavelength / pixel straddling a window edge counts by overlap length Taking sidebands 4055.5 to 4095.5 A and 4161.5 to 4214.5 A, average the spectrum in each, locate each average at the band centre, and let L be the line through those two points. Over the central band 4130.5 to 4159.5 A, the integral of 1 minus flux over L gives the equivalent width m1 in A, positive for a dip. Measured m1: 1.0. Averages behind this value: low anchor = 1.49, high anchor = 1.56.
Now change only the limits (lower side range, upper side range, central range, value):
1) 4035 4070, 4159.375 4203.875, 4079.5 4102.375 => -4.1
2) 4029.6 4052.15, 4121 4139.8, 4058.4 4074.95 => 1.7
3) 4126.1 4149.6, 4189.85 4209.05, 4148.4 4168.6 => -2.5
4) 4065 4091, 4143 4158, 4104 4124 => -1.4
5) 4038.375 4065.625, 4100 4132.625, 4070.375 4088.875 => -1.2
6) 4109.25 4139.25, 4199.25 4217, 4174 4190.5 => 0.8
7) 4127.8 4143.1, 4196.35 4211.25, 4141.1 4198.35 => -2.2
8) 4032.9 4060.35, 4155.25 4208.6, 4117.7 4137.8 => -1.6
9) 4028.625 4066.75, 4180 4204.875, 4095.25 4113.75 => -1.2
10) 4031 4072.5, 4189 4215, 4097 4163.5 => -4.3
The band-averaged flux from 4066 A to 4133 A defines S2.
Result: 1.56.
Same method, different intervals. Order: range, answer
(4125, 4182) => 1.54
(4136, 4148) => 1.41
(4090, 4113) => 1.55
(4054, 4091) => 1.45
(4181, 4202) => 1.49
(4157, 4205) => 1.55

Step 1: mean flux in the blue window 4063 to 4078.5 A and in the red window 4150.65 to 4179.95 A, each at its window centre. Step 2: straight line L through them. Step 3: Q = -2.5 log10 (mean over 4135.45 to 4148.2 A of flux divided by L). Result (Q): 0.09 mag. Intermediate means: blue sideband 1.3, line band 1.41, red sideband 1.61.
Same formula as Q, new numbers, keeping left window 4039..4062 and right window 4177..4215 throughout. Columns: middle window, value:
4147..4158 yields -0.05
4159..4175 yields -0.07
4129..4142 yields 0.02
